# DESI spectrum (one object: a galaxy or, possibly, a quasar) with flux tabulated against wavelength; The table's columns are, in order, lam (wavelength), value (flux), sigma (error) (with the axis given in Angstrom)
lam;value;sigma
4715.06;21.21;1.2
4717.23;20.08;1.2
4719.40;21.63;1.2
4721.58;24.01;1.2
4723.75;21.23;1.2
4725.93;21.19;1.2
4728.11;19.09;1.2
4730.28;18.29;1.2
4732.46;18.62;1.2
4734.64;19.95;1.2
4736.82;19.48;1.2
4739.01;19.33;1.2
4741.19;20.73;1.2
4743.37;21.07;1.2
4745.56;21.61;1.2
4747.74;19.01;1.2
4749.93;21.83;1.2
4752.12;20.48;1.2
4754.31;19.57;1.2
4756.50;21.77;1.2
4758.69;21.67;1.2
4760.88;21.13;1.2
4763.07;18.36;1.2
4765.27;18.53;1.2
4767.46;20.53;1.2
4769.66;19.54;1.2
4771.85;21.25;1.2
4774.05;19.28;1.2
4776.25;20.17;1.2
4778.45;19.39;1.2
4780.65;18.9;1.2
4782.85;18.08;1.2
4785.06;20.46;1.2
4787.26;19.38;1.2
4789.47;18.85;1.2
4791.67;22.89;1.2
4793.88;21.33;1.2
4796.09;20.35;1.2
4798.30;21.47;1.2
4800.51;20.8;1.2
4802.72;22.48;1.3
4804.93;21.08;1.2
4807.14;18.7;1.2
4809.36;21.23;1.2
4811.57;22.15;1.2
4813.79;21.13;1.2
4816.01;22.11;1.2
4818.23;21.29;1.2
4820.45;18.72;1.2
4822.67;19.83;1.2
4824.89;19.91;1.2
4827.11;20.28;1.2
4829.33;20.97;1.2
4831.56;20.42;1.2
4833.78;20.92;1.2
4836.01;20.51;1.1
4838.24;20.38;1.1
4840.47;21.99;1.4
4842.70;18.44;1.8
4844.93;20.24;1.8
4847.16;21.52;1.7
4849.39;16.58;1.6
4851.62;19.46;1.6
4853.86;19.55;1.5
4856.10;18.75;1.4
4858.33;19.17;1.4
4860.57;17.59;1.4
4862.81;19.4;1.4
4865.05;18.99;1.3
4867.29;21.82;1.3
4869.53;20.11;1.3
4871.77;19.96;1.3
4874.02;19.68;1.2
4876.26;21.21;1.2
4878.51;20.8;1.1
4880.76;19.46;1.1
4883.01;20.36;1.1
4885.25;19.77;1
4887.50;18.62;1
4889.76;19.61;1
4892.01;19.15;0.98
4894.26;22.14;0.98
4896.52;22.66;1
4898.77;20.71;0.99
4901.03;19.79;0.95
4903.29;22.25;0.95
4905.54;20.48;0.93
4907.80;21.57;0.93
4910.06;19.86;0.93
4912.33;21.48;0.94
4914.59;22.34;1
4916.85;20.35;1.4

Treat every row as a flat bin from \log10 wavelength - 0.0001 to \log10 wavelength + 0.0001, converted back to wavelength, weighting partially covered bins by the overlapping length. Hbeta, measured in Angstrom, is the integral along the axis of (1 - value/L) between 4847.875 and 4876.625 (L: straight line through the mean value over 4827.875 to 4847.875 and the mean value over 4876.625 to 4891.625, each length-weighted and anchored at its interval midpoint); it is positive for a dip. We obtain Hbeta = 1.1 Angstrom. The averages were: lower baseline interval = 20.6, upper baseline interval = 19.8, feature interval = 19.4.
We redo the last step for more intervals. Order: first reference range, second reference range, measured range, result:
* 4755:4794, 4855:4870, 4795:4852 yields -2.40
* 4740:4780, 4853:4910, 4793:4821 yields -1.08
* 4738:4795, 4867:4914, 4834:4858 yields 0.77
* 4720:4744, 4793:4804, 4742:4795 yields 1.56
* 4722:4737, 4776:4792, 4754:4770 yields -0.38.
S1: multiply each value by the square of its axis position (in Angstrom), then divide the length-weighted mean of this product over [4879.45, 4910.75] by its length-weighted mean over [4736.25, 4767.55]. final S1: 1.1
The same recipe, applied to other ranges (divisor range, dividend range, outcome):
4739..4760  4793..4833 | 1.03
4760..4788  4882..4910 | 1.10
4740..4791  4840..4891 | 1.02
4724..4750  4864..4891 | 1.06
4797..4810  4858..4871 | 0.96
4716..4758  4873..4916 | 1.08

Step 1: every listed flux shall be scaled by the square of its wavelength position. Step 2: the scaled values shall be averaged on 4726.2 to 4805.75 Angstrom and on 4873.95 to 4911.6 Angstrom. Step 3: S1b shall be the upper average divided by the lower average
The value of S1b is 1.07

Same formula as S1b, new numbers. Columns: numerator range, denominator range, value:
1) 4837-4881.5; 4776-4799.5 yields 1.01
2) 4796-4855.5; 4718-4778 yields 1.04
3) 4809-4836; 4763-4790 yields 1.08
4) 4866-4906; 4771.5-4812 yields 1.04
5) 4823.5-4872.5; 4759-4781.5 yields 1.04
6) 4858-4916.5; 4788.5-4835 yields 1.01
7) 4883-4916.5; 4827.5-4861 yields 1.07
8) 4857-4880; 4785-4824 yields 0.98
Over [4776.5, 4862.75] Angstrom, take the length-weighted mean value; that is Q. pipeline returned 20.2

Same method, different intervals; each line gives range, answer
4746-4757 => 20.5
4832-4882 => 19.9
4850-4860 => 19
